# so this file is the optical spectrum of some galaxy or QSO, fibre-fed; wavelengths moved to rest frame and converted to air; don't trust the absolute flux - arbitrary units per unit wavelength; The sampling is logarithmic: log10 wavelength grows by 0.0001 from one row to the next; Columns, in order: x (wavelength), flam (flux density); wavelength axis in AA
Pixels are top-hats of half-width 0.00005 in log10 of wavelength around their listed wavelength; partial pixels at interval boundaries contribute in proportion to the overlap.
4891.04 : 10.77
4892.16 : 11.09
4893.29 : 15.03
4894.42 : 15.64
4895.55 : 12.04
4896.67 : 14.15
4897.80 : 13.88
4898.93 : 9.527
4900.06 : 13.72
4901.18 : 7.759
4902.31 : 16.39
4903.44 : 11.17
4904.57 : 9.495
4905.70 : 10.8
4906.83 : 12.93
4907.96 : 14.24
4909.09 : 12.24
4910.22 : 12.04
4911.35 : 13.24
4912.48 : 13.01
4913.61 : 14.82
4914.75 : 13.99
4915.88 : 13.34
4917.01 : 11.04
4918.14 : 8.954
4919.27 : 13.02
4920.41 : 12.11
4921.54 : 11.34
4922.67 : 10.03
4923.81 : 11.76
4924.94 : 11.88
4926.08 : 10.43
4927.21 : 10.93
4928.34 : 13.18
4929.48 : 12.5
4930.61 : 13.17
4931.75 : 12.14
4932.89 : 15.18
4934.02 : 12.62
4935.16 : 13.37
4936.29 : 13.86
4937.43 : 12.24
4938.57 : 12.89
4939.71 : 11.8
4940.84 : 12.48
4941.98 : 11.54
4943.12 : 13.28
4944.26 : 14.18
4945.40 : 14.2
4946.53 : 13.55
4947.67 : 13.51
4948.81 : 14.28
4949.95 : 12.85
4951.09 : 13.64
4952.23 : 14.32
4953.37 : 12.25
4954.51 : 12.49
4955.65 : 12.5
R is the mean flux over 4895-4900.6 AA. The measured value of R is 12.7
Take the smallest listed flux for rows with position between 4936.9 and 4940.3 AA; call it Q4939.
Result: 11.8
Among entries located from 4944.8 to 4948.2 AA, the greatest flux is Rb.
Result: 14.2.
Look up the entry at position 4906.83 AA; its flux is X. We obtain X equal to 12.93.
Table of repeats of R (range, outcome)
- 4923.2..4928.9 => 11.6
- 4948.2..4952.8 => 13.8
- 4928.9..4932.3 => 12.6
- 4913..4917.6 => 13.3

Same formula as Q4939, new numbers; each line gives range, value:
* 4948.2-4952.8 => 12.85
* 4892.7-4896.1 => 12.04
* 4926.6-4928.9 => 10.93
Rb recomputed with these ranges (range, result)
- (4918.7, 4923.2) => 13.02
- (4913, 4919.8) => 14.82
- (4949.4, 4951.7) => 13.64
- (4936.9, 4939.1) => 12.89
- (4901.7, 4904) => 16.39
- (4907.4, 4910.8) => 14.24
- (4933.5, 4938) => 13.86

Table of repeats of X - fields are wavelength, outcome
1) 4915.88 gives 13.34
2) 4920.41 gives 12.11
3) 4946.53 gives 13.55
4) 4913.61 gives 14.82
